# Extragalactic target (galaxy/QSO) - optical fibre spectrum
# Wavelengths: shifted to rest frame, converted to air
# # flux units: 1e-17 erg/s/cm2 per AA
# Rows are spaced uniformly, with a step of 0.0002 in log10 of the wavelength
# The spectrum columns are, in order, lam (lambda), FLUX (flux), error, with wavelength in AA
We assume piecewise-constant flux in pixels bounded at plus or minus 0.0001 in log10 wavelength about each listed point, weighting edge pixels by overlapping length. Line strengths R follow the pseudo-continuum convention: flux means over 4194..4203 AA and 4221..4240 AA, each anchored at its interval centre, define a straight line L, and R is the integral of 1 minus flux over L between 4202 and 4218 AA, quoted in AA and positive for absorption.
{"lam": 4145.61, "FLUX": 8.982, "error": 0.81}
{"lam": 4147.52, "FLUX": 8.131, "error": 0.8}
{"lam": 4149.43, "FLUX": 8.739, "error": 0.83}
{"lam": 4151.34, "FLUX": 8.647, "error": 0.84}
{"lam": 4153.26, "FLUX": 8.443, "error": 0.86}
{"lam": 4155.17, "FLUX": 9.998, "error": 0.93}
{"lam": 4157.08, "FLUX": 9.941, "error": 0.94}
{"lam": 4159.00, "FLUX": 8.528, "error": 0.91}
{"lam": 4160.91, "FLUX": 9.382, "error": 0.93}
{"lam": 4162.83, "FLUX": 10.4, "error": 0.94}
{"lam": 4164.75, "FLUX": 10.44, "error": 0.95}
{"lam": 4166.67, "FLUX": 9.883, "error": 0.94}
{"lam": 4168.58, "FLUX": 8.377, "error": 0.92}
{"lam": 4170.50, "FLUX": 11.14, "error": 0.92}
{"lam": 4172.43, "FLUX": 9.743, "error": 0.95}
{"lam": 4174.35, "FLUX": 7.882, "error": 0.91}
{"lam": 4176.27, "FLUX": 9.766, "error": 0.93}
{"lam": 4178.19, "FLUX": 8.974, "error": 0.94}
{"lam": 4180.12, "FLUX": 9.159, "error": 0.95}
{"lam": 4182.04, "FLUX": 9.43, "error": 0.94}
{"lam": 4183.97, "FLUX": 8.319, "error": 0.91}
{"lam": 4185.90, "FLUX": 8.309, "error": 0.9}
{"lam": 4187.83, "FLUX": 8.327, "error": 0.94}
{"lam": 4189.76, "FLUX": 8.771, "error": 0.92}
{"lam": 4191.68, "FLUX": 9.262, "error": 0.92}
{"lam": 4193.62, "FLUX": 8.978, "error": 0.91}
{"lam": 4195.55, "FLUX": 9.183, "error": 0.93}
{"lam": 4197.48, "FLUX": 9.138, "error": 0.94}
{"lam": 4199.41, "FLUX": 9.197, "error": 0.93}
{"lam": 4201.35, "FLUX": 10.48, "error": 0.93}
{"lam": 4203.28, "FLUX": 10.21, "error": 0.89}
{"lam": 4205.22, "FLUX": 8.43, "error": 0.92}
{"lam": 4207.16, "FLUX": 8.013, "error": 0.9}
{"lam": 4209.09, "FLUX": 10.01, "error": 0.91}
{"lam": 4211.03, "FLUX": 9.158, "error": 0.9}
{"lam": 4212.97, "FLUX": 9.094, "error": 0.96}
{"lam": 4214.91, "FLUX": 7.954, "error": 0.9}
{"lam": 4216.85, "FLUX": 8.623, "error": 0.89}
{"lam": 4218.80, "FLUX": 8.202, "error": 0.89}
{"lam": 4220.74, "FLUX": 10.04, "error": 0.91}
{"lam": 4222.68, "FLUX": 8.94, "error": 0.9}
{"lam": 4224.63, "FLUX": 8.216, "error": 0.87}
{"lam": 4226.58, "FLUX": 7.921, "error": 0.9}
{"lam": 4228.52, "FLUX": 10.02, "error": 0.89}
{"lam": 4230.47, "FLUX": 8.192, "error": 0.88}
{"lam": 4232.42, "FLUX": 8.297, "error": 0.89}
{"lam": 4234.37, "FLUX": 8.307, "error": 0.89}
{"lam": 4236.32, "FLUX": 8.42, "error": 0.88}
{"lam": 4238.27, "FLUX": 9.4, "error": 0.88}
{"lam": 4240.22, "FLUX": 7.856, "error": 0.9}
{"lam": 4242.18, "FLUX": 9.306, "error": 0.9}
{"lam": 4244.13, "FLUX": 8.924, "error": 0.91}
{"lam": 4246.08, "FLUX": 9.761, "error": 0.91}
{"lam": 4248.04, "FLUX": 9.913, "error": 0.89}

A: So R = 0.5 AA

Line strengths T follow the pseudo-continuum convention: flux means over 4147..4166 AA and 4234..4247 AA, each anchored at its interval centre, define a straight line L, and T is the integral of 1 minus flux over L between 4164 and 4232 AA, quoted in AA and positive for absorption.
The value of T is 0.2 AA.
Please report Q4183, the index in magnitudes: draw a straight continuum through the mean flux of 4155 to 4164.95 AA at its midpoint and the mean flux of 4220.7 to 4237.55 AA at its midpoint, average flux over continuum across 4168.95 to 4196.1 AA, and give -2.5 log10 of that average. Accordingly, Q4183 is 0.04 mag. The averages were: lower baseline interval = 9.71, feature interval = 9.07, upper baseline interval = 8.64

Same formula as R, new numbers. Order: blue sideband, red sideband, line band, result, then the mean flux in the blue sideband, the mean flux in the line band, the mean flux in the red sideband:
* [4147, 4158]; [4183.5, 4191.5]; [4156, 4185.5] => -2.2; 9.01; 9.4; 8.52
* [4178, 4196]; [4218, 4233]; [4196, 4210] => -0.9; 8.85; 9.35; 8.75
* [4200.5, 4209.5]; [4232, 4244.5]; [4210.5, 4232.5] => 0.7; 9.39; 8.73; 8.65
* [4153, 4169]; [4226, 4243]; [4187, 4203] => -0.1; 9.58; 9.22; 8.65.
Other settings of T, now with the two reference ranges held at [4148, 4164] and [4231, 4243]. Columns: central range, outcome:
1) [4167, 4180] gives -0.3 AA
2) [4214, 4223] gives 0.0 AA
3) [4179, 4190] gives 0.3 AA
